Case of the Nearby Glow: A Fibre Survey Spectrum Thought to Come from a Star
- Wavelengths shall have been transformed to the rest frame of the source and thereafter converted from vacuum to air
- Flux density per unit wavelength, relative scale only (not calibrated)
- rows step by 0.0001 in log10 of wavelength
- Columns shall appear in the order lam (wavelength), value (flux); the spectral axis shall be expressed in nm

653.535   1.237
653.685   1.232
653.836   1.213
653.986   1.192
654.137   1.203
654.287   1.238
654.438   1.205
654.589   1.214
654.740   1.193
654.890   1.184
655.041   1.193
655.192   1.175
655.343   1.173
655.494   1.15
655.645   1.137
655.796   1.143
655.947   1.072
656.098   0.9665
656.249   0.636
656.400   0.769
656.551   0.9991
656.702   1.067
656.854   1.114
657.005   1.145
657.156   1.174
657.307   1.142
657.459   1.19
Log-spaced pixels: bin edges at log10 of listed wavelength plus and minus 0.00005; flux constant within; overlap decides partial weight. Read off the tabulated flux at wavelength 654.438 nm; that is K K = 1.205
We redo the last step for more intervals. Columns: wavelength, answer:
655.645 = 1.137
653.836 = 1.213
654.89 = 1.184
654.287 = 1.238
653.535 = 1.237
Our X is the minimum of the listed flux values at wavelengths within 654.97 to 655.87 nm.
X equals 1.137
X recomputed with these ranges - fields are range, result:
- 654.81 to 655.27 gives 1.175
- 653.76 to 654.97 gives 1.184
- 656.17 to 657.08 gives 0.636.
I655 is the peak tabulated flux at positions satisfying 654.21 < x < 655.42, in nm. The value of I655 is 1.238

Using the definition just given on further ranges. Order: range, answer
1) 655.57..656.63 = 1.143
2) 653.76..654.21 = 1.213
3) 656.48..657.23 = 1.174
